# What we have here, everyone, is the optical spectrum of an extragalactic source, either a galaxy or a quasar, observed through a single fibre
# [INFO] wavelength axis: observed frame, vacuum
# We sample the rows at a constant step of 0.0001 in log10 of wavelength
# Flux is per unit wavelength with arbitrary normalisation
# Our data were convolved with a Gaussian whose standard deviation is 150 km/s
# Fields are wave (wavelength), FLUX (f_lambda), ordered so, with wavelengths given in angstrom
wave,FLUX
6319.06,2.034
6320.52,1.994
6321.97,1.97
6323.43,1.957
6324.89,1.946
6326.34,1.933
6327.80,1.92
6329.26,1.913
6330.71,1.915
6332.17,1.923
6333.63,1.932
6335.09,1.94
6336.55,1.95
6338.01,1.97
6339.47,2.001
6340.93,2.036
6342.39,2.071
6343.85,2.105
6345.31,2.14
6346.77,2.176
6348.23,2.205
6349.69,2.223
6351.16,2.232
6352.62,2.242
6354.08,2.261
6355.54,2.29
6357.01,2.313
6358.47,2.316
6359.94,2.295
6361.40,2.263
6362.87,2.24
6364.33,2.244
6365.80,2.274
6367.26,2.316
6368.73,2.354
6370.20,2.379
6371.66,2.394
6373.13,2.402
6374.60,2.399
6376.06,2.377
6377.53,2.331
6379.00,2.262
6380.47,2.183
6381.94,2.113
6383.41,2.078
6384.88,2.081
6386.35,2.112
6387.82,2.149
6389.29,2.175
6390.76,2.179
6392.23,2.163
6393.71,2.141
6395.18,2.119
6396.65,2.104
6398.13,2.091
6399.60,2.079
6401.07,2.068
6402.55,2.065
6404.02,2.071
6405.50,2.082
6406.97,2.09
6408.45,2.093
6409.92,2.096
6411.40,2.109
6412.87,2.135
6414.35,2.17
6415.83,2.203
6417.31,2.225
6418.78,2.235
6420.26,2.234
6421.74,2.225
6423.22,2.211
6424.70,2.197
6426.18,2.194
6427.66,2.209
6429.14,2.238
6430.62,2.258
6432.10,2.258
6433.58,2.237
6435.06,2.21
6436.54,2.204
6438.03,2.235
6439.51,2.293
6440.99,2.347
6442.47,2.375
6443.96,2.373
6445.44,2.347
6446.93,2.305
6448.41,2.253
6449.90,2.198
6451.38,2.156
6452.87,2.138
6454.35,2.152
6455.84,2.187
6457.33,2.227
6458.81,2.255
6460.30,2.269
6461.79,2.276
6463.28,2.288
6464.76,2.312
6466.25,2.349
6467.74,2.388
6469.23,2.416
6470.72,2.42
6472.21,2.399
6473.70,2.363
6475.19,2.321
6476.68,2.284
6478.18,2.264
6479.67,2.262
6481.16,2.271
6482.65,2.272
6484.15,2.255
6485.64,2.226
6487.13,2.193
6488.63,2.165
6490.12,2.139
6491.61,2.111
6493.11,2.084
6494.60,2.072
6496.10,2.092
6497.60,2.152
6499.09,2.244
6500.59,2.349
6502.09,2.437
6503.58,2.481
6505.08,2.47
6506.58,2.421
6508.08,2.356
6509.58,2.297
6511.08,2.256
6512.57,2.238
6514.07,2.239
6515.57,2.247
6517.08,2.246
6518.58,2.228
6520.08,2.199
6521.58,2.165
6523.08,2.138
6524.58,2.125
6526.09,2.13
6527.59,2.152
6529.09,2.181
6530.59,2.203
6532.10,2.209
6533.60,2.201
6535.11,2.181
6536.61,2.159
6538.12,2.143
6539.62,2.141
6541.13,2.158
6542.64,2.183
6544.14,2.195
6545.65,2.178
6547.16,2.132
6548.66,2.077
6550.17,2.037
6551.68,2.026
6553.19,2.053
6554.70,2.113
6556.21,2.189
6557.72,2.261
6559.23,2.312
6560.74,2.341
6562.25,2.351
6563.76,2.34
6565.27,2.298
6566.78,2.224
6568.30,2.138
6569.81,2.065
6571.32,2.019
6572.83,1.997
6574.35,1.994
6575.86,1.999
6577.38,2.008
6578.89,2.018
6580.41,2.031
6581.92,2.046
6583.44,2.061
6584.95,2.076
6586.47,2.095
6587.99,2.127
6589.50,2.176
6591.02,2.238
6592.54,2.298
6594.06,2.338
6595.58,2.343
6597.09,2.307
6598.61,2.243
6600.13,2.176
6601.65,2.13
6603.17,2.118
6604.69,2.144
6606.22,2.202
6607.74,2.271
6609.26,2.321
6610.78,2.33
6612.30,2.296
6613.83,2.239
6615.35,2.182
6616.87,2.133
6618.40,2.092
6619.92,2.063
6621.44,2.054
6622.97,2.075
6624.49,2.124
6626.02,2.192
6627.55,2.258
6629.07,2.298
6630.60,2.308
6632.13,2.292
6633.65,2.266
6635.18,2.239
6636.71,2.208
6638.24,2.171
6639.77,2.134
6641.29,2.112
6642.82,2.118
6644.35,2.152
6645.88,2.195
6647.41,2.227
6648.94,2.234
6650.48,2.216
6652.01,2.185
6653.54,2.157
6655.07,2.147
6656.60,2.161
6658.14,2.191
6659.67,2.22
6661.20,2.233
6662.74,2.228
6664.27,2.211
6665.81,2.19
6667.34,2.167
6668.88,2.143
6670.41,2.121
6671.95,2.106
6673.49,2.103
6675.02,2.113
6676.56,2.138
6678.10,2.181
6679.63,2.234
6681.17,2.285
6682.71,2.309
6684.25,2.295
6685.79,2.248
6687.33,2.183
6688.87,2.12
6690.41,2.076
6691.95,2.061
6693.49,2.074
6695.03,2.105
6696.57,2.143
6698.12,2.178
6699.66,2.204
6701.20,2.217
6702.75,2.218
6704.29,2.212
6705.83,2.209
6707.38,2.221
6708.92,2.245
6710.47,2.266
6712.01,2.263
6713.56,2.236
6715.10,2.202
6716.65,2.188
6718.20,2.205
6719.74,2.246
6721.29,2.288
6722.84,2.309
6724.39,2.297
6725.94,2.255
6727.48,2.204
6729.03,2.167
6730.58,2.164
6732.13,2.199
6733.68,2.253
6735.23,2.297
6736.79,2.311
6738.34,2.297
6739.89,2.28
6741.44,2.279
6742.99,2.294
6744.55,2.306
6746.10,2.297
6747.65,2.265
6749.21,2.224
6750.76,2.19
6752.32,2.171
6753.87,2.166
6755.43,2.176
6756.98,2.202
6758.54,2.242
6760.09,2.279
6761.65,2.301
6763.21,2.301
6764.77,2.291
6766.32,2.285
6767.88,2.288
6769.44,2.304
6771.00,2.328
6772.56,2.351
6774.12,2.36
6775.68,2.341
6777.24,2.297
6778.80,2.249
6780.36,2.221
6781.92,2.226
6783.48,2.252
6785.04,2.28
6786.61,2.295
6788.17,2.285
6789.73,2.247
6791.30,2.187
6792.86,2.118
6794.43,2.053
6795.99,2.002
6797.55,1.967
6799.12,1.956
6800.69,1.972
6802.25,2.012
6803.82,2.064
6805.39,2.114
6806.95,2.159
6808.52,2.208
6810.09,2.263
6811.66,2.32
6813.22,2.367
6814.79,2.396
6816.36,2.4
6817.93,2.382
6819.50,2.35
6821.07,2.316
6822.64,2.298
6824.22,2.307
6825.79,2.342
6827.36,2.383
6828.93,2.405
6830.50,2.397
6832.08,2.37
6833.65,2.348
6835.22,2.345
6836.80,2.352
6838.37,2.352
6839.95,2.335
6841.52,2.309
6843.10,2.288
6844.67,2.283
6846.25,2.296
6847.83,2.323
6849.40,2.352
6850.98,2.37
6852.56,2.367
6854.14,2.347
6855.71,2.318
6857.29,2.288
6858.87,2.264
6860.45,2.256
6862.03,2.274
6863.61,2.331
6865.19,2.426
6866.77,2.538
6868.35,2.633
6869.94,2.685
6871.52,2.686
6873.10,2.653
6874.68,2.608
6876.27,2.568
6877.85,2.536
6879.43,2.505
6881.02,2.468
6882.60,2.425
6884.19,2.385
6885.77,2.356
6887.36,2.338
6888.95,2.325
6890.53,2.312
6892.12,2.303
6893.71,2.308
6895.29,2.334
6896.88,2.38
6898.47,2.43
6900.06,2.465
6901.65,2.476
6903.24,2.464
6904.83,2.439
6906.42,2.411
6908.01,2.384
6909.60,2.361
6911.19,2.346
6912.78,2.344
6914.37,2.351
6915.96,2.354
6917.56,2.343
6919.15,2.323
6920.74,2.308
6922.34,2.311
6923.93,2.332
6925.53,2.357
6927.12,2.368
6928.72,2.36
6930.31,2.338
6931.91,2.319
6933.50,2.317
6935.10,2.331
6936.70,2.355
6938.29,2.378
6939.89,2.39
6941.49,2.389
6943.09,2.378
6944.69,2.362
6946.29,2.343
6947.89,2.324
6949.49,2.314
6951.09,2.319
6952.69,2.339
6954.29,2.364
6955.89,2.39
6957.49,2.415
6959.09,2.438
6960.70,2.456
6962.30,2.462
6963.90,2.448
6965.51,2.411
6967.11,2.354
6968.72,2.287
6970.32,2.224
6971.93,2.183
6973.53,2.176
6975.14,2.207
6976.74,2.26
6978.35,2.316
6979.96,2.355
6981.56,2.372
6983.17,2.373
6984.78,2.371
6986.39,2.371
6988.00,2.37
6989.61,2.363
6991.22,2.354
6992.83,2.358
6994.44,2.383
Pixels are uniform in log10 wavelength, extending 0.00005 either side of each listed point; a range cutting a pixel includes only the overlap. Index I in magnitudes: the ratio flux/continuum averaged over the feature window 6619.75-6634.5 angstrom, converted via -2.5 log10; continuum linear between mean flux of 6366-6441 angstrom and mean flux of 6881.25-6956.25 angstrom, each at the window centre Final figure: 0.03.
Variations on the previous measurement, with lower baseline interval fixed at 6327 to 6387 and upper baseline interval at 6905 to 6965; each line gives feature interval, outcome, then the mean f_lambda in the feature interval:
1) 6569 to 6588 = 0.11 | 2.04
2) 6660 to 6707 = 0.05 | 2.18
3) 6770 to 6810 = 0.06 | 2.18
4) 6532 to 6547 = 0.03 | 2.17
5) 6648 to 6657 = 0.04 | 2.19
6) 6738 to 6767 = 0.02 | 2.25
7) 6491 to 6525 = -0.01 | 2.25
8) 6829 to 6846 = 0.00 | 2.34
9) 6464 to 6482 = -0.06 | 2.34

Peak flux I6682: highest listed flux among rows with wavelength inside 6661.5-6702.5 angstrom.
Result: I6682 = 2.309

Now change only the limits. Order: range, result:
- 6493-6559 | 2.481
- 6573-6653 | 2.343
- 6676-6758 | 2.311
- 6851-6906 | 2.686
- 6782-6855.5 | 2.405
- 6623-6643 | 2.308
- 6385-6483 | 2.42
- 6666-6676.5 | 2.167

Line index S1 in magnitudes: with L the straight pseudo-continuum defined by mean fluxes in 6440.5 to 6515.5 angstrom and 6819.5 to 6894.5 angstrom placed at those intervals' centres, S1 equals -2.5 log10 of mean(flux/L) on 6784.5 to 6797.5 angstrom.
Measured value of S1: 0.10 mag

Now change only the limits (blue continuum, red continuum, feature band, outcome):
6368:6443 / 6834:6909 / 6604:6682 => 0.05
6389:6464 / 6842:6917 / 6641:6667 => 0.05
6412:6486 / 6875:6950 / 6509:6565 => 0.05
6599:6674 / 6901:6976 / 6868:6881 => -0.12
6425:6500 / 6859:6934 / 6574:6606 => 0.07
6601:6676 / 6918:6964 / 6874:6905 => -0.04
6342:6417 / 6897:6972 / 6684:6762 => 0.04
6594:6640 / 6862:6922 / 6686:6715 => 0.05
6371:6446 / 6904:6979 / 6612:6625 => 0.06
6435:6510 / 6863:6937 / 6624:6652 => 0.06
